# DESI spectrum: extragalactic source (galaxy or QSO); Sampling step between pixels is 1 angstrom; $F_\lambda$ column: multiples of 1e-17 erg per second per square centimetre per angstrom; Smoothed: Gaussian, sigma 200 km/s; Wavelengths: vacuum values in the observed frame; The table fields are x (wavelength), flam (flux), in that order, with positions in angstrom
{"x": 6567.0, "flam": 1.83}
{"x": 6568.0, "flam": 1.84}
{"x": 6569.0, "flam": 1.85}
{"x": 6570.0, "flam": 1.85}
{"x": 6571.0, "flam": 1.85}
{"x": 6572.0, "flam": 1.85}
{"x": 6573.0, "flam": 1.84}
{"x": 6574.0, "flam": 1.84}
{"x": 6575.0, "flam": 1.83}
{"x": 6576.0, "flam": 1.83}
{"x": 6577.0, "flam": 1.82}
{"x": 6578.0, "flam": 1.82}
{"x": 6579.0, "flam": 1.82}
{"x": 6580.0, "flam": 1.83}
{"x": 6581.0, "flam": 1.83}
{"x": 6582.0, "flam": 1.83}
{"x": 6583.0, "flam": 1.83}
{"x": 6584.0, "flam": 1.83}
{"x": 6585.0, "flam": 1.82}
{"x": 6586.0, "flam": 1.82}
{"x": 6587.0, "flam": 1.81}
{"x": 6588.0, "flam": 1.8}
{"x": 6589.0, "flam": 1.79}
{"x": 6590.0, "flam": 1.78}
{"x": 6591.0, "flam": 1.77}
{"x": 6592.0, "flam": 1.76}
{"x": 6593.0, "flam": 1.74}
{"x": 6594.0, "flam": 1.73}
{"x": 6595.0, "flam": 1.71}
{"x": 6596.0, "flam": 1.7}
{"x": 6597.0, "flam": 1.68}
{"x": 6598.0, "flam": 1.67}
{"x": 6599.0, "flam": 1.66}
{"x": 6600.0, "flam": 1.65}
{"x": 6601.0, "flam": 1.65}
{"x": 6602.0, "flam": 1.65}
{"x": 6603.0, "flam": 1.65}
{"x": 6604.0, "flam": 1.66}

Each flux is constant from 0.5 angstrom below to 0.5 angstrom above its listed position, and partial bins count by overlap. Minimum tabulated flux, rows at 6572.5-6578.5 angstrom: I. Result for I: 1.82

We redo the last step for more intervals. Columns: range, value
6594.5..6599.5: 1.66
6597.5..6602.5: 1.65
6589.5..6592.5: 1.76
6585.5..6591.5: 1.77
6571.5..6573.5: 1.84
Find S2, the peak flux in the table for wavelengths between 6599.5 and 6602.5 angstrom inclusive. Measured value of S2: 1.65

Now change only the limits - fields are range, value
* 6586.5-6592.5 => 1.81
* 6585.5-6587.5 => 1.82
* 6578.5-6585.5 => 1.83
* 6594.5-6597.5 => 1.71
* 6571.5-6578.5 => 1.85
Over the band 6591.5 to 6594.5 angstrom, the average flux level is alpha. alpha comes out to 1.74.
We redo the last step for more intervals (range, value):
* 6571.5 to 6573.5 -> 1.85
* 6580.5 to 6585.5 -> 1.83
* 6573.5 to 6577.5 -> 1.83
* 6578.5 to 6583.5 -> 1.83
